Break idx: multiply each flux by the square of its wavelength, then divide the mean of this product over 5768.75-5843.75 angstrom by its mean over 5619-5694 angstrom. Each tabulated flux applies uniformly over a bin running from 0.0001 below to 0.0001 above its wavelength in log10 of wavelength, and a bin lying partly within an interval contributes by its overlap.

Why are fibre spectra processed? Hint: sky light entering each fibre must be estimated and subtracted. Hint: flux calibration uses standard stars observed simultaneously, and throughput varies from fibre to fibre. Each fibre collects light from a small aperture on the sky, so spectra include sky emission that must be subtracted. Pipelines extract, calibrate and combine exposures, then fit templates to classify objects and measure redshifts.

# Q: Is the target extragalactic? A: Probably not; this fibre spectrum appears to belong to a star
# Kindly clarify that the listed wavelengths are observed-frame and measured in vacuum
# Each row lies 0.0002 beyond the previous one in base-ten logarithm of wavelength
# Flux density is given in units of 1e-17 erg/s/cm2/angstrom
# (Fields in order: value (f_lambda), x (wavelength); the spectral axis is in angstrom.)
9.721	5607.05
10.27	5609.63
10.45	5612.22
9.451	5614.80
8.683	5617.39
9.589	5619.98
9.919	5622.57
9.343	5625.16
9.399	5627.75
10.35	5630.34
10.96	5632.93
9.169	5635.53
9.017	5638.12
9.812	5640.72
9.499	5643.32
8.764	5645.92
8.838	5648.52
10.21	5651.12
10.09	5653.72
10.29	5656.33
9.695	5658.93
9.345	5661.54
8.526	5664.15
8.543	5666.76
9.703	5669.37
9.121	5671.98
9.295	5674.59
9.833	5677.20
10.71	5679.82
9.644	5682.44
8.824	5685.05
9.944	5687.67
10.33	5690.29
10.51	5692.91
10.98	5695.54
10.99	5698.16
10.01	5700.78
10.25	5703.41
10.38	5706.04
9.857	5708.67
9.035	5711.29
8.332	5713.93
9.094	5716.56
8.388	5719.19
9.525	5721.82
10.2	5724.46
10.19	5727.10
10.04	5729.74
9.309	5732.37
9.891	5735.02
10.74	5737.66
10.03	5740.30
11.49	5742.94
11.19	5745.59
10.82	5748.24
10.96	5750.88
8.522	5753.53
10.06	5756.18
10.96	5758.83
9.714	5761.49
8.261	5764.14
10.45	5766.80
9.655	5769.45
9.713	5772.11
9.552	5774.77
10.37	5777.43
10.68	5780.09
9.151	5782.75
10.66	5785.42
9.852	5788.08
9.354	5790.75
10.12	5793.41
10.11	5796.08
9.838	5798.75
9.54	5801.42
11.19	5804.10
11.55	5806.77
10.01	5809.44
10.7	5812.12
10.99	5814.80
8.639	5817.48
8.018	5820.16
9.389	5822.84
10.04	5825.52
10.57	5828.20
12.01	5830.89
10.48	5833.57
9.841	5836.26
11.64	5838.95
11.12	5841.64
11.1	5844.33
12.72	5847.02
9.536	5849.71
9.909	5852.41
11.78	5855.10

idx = 1.11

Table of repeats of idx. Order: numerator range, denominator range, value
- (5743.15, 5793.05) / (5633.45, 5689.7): 1.10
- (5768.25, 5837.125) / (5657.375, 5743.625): 1.07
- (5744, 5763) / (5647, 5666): 1.12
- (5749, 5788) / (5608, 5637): 1.07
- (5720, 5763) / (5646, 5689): 1.10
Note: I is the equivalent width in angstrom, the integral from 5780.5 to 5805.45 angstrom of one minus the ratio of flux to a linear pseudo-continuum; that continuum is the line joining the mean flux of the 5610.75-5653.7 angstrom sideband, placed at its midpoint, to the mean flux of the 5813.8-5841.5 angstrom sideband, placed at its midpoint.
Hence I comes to 0.2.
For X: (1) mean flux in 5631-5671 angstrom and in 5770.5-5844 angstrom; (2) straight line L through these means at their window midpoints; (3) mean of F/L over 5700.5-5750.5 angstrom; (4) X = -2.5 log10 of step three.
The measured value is -0.012 mag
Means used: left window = 9.51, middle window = 9.95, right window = 10.2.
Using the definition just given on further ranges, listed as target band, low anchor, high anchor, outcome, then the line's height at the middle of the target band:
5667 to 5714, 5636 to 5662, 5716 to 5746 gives -0.01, 9.78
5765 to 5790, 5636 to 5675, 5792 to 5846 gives 0.02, 10.1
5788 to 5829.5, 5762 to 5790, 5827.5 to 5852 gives 0.04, 10.4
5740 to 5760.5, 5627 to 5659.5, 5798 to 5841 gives -0.05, 10.1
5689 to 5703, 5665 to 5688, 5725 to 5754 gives -0.09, 9.74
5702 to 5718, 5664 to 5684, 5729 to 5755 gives 0.05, 9.91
